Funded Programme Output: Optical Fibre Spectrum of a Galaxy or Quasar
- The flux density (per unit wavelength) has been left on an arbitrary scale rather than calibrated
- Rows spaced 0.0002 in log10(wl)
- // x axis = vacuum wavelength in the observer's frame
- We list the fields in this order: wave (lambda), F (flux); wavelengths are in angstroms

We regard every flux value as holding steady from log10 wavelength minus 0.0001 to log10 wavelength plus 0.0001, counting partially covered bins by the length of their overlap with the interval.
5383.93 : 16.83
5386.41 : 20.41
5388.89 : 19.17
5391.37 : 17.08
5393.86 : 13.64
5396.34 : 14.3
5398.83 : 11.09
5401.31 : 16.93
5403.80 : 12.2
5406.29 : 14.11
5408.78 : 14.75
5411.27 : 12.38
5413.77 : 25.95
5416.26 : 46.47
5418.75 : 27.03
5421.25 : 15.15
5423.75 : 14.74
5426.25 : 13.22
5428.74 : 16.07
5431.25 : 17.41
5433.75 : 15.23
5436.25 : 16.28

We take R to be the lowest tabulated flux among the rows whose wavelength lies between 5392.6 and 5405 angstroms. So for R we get 11.09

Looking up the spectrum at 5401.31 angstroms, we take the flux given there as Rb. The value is 16.93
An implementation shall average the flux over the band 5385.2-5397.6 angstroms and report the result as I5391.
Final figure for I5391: 16.9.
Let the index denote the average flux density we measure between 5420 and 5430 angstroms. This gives 14.8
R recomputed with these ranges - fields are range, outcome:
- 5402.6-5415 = 12.2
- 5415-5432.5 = 13.22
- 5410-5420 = 12.38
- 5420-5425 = 14.74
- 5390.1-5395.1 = 13.64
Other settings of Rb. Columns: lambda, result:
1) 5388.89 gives 19.17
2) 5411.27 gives 12.38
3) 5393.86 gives 13.64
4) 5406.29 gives 14.11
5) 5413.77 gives 25.95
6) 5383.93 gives 16.83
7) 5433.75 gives 15.23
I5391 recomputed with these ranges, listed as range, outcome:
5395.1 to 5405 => 13.6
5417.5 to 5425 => 19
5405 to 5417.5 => 22.7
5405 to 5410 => 14.4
